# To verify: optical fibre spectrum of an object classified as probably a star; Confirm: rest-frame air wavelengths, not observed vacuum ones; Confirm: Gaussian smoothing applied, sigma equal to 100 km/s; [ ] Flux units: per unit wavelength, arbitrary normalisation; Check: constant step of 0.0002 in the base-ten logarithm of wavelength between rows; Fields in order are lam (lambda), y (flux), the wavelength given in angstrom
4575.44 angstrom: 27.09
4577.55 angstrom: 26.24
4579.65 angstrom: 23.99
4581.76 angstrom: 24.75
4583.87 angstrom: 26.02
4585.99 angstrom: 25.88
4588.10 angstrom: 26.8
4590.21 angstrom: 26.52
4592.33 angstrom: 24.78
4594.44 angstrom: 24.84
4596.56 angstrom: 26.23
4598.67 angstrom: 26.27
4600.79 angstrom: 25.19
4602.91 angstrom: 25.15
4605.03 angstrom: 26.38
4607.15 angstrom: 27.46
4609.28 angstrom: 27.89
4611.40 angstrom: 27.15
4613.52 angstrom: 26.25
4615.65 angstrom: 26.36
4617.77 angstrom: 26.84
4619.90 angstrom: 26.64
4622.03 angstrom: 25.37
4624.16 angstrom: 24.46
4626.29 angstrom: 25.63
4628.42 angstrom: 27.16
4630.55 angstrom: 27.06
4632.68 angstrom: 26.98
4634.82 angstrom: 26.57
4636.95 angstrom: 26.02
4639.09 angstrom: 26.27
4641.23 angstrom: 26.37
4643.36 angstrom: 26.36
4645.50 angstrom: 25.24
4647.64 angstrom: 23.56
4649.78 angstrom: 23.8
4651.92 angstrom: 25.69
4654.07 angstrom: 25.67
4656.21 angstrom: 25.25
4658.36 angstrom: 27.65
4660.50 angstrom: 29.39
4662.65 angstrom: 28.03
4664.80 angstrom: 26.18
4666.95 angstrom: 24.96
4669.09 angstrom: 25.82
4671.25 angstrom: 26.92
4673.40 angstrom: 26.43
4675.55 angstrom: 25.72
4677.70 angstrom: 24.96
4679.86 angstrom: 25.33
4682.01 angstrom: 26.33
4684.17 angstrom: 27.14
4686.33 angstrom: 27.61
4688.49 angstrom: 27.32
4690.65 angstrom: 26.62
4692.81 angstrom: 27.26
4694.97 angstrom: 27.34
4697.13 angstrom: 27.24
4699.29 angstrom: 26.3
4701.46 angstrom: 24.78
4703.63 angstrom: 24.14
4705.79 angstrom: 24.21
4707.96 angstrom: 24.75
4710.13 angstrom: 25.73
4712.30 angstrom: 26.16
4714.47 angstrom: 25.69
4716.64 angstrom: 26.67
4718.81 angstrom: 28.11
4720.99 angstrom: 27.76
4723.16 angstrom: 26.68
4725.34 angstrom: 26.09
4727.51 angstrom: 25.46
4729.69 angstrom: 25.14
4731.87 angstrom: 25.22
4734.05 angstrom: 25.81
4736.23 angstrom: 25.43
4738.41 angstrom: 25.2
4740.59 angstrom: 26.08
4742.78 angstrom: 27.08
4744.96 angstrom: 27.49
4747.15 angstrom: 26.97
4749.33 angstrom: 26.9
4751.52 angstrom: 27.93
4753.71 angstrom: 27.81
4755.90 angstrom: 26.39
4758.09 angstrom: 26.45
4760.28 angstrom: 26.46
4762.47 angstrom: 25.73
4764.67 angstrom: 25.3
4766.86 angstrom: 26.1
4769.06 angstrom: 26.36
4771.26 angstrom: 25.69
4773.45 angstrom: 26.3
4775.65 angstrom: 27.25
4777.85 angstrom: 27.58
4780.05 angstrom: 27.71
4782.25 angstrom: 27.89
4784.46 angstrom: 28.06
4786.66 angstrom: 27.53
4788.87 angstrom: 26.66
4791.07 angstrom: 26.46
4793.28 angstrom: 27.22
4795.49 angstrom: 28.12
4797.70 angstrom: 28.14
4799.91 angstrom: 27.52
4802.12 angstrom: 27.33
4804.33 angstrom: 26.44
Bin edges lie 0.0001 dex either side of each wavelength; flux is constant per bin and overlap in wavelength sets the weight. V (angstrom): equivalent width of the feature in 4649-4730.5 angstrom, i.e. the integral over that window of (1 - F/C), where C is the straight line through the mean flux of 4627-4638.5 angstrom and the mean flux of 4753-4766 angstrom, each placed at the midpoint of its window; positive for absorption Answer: 0.91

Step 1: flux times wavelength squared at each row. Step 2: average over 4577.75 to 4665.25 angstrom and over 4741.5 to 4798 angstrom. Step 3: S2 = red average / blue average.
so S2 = 1.10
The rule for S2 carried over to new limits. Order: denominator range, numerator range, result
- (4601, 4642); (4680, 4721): 1.03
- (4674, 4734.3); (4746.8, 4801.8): 1.06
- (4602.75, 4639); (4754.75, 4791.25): 1.08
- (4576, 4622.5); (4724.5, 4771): 1.07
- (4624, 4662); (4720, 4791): 1.07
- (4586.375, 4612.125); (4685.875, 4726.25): 1.05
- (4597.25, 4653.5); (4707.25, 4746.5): 1.05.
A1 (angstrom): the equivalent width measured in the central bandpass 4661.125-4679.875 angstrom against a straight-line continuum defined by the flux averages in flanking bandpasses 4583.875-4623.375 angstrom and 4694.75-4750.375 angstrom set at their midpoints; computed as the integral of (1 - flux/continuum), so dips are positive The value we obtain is 0.0 angstrom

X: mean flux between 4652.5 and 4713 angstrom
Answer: 26.2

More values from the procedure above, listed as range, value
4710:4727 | 26.6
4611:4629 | 26.1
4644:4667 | 26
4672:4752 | 26.2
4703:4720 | 25.7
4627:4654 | 25.9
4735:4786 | 26.7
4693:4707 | 25.8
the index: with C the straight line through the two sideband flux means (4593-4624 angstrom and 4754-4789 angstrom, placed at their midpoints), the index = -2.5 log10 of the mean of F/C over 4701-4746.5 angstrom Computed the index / 0.03 mag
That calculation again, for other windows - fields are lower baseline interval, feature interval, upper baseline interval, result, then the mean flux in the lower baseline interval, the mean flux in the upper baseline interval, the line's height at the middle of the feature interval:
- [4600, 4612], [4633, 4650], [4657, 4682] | 0.034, 26.5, 26.5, 26.5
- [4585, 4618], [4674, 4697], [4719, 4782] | -0.009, 26.2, 26.5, 26.4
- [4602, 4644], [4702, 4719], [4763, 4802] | 0.051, 26.4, 27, 26.8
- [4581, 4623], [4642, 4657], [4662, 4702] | 0.051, 26.1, 26.4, 26.3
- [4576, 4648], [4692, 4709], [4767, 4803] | 0.038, 26.1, 27.2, 26.6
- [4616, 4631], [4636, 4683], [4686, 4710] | 0.005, 26.1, 26.1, 26.1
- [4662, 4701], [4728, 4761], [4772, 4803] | 0.025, 26.5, 27.4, 27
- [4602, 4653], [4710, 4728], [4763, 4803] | 0.004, 26.1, 27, 26.7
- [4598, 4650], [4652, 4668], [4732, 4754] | -0.016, 26.1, 26.6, 26.3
